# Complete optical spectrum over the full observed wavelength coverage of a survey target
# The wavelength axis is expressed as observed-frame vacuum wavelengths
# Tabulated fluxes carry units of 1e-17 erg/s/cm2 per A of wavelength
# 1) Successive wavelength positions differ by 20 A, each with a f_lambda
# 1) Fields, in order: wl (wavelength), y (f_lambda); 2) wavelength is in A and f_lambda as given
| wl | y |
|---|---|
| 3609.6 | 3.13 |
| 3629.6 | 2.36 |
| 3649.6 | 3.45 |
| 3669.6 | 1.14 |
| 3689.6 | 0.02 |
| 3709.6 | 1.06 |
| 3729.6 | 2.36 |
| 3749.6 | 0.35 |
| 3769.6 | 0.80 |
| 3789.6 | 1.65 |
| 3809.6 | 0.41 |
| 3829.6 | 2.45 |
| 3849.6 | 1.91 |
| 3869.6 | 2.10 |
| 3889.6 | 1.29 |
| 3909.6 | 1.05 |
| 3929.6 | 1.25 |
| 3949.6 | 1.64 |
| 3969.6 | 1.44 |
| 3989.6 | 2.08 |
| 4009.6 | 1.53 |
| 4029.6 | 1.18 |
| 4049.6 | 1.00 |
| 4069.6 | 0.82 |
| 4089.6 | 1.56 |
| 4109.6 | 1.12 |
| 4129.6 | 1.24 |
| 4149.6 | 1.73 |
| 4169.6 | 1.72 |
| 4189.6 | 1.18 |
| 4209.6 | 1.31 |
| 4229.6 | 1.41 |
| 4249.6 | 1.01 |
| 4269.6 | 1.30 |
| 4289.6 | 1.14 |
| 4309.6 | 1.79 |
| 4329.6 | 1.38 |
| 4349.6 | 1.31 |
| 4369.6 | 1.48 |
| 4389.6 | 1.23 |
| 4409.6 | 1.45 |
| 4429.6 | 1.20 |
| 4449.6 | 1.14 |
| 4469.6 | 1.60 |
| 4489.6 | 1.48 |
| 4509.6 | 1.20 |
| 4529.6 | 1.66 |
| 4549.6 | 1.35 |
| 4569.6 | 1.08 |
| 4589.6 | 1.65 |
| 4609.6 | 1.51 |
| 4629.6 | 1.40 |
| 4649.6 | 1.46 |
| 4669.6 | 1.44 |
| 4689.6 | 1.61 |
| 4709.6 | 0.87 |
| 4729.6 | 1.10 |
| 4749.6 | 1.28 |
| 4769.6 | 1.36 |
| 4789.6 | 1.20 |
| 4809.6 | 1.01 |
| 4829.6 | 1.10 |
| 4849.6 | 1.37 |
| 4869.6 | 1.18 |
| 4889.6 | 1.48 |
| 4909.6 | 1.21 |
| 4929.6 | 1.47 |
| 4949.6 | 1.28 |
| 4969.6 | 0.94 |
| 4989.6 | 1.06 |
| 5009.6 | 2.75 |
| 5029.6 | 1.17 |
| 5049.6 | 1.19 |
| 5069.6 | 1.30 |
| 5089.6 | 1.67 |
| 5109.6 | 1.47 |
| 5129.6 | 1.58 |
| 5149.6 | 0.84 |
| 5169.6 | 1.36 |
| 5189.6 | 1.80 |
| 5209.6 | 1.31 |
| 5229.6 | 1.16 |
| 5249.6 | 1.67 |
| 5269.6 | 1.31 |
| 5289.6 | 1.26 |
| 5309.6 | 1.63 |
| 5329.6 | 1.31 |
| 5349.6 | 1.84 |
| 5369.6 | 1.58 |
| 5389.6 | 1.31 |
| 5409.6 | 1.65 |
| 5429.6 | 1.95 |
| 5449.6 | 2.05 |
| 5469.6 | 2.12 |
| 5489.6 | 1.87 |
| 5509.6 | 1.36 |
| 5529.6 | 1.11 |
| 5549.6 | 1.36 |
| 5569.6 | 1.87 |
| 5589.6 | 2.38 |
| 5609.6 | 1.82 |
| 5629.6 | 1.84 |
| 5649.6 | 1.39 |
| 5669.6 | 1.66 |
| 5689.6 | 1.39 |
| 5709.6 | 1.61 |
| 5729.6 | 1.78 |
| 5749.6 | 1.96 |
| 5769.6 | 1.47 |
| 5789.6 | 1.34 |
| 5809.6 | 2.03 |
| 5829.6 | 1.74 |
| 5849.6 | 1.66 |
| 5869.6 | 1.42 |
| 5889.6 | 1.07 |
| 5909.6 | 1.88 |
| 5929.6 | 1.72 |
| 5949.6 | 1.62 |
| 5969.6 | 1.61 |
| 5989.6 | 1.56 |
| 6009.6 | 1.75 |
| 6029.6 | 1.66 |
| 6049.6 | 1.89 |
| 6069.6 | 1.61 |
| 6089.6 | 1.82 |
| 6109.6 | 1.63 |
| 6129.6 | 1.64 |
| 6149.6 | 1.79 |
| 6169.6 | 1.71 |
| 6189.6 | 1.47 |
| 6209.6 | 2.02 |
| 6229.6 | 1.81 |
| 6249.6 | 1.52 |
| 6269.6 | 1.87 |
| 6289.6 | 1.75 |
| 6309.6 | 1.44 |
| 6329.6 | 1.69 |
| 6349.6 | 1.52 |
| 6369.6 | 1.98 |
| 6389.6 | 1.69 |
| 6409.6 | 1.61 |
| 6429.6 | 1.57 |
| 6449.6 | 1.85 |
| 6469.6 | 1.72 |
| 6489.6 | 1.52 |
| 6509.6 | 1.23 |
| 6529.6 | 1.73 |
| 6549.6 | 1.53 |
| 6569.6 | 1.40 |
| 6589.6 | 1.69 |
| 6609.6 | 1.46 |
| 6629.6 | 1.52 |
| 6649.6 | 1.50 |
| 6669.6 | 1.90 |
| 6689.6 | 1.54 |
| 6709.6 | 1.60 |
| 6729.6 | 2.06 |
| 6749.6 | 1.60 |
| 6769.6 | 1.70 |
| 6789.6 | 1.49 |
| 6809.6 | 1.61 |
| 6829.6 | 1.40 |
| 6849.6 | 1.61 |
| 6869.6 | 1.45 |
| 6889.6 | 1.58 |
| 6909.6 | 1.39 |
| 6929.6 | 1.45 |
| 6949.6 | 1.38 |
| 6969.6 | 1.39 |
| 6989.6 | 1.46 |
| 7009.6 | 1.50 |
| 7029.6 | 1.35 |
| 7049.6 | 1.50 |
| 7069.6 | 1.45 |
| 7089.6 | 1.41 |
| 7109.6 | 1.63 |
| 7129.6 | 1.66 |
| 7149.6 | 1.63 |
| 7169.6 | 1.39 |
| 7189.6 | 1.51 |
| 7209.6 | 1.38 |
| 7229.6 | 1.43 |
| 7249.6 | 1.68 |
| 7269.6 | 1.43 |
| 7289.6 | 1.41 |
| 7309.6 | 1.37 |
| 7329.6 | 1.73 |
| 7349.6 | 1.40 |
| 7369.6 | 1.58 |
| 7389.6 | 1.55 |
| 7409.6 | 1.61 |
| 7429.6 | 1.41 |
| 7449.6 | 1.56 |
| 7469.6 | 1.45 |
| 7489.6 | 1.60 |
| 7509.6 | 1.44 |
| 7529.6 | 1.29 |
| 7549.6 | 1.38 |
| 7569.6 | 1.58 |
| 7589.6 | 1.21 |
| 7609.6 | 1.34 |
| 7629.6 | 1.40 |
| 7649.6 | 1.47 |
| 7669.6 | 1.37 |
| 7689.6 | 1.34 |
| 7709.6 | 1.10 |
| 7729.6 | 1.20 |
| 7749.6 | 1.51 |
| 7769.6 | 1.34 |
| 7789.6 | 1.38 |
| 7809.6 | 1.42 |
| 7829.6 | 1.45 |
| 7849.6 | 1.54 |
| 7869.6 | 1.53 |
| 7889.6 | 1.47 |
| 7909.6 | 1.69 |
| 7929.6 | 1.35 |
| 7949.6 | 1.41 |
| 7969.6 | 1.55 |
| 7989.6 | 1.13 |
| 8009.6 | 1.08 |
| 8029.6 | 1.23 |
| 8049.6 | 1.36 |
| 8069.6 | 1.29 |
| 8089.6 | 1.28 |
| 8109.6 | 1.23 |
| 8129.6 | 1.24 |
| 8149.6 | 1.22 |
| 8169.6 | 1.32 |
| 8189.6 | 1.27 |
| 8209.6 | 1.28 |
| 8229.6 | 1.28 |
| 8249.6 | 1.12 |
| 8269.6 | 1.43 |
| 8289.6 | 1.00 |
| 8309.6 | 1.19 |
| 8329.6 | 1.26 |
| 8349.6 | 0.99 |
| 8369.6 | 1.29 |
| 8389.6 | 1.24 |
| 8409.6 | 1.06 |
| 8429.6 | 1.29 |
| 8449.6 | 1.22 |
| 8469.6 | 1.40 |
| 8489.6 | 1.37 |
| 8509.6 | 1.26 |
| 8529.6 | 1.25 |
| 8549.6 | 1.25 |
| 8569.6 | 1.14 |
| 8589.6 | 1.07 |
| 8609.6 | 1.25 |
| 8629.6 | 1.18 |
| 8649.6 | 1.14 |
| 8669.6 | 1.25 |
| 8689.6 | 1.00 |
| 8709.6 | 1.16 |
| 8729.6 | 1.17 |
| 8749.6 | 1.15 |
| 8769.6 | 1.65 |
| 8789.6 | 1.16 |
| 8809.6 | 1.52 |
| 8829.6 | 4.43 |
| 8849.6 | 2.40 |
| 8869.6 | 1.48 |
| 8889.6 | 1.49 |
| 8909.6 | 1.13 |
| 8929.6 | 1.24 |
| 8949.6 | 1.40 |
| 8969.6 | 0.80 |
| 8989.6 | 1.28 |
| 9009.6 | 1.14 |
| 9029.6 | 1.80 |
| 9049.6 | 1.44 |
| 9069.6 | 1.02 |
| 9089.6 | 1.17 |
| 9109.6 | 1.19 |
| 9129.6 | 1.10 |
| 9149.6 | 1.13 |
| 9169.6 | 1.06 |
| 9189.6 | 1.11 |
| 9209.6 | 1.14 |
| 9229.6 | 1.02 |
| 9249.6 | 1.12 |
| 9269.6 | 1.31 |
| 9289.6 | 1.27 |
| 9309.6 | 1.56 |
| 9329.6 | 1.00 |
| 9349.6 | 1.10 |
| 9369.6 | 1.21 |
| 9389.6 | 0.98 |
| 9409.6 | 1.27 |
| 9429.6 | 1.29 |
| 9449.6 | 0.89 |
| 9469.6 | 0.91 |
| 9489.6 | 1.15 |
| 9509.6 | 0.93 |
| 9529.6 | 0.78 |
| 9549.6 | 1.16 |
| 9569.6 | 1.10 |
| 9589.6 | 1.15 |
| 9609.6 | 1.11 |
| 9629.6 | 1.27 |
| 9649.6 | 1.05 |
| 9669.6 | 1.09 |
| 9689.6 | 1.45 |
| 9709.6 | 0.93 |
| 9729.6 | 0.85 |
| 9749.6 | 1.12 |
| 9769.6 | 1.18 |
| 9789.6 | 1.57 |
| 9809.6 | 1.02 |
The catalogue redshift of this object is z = 0.34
